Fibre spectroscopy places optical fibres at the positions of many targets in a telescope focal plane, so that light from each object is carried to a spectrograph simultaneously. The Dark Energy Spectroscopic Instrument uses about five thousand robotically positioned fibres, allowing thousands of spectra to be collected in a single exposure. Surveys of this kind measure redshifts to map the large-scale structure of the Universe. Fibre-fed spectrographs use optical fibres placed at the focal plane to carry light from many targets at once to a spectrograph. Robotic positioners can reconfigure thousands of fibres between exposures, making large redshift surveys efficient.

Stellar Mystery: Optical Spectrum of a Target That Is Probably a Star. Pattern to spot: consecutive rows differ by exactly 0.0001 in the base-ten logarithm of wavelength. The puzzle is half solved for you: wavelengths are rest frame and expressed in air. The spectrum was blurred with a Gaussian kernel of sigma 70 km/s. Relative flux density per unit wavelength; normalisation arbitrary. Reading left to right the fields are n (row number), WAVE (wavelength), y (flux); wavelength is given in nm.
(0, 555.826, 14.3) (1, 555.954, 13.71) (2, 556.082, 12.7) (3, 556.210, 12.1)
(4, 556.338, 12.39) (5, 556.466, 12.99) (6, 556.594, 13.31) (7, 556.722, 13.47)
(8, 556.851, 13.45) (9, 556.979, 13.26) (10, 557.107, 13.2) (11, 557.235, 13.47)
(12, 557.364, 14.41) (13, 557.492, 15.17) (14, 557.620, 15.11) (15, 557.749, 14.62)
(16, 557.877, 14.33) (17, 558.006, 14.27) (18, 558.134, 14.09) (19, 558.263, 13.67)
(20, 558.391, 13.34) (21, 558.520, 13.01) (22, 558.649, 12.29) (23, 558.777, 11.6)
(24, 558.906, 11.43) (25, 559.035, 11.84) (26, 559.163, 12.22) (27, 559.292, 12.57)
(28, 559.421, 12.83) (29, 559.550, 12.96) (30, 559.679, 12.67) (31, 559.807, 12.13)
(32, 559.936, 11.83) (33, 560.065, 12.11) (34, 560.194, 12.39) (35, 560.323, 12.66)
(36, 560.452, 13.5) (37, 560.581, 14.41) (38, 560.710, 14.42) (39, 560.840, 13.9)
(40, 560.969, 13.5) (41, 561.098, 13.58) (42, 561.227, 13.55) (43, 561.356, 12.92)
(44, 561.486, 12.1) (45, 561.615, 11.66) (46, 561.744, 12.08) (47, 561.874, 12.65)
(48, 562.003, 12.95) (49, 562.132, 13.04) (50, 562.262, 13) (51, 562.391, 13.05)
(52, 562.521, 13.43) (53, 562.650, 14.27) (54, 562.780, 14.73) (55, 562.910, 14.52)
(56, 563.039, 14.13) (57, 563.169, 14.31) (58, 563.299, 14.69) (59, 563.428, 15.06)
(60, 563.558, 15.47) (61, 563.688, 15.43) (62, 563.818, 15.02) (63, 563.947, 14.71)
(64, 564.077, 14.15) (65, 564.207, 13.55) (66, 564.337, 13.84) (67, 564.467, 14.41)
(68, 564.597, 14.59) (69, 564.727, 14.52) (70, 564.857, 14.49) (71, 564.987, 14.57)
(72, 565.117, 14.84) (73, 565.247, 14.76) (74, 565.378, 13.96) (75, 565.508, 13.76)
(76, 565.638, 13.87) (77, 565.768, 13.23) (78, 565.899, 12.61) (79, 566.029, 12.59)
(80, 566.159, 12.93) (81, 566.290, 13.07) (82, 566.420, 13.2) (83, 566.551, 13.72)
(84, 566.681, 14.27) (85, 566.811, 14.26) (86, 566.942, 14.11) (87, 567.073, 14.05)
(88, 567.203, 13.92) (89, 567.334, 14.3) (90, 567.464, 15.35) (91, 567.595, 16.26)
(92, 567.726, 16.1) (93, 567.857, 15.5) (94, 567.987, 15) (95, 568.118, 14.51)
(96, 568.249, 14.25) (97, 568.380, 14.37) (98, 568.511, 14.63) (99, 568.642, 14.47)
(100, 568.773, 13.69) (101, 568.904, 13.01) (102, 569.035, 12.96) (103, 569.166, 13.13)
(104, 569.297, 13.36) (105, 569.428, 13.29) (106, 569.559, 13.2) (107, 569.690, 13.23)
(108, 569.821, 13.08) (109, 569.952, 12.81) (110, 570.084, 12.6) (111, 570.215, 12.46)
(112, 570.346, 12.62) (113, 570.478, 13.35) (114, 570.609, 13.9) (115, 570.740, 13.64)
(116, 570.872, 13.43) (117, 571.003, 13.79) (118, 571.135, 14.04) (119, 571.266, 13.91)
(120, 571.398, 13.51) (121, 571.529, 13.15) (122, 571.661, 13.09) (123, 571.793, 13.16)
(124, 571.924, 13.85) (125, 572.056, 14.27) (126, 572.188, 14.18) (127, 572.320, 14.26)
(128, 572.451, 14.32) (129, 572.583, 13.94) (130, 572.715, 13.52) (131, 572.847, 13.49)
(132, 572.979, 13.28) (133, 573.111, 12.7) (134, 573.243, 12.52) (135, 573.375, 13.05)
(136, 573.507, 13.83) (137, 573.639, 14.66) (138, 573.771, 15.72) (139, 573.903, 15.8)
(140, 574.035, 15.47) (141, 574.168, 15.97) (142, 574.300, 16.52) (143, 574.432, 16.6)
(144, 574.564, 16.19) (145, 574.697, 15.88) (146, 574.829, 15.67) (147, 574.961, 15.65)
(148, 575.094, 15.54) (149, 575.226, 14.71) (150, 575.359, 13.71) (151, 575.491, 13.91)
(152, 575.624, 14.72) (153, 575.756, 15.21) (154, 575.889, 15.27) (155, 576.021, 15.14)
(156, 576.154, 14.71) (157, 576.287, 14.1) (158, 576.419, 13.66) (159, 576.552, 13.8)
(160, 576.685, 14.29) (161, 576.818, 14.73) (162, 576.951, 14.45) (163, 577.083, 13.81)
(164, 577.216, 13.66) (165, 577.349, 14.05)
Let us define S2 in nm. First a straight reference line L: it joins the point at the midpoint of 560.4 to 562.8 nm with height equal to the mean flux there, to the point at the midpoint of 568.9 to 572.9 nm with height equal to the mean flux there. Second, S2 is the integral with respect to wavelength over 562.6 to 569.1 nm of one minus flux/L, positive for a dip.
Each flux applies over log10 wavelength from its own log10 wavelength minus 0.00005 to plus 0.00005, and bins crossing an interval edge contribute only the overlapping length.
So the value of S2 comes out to -0.45 nm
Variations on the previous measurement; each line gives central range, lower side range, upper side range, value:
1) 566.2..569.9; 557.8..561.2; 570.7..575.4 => -0.056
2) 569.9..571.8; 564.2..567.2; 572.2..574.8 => 0.141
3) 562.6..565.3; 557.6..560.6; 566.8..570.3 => -0.220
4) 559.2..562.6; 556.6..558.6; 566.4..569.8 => 0.257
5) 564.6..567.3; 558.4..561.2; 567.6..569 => 0.043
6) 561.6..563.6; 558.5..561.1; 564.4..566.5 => -0.066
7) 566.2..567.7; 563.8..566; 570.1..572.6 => -0.032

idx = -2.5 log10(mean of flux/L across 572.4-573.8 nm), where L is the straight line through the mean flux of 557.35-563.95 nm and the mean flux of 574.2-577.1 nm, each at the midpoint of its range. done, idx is 0.08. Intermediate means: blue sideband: 13.4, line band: 13.7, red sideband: 15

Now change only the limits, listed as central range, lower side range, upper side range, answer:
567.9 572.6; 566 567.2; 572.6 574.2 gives 0.020 mag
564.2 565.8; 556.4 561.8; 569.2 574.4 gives -0.061 mag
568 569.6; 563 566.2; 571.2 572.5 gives 0.014 mag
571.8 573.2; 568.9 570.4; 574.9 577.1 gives -0.003 mag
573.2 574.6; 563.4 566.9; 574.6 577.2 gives -0.042 mag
